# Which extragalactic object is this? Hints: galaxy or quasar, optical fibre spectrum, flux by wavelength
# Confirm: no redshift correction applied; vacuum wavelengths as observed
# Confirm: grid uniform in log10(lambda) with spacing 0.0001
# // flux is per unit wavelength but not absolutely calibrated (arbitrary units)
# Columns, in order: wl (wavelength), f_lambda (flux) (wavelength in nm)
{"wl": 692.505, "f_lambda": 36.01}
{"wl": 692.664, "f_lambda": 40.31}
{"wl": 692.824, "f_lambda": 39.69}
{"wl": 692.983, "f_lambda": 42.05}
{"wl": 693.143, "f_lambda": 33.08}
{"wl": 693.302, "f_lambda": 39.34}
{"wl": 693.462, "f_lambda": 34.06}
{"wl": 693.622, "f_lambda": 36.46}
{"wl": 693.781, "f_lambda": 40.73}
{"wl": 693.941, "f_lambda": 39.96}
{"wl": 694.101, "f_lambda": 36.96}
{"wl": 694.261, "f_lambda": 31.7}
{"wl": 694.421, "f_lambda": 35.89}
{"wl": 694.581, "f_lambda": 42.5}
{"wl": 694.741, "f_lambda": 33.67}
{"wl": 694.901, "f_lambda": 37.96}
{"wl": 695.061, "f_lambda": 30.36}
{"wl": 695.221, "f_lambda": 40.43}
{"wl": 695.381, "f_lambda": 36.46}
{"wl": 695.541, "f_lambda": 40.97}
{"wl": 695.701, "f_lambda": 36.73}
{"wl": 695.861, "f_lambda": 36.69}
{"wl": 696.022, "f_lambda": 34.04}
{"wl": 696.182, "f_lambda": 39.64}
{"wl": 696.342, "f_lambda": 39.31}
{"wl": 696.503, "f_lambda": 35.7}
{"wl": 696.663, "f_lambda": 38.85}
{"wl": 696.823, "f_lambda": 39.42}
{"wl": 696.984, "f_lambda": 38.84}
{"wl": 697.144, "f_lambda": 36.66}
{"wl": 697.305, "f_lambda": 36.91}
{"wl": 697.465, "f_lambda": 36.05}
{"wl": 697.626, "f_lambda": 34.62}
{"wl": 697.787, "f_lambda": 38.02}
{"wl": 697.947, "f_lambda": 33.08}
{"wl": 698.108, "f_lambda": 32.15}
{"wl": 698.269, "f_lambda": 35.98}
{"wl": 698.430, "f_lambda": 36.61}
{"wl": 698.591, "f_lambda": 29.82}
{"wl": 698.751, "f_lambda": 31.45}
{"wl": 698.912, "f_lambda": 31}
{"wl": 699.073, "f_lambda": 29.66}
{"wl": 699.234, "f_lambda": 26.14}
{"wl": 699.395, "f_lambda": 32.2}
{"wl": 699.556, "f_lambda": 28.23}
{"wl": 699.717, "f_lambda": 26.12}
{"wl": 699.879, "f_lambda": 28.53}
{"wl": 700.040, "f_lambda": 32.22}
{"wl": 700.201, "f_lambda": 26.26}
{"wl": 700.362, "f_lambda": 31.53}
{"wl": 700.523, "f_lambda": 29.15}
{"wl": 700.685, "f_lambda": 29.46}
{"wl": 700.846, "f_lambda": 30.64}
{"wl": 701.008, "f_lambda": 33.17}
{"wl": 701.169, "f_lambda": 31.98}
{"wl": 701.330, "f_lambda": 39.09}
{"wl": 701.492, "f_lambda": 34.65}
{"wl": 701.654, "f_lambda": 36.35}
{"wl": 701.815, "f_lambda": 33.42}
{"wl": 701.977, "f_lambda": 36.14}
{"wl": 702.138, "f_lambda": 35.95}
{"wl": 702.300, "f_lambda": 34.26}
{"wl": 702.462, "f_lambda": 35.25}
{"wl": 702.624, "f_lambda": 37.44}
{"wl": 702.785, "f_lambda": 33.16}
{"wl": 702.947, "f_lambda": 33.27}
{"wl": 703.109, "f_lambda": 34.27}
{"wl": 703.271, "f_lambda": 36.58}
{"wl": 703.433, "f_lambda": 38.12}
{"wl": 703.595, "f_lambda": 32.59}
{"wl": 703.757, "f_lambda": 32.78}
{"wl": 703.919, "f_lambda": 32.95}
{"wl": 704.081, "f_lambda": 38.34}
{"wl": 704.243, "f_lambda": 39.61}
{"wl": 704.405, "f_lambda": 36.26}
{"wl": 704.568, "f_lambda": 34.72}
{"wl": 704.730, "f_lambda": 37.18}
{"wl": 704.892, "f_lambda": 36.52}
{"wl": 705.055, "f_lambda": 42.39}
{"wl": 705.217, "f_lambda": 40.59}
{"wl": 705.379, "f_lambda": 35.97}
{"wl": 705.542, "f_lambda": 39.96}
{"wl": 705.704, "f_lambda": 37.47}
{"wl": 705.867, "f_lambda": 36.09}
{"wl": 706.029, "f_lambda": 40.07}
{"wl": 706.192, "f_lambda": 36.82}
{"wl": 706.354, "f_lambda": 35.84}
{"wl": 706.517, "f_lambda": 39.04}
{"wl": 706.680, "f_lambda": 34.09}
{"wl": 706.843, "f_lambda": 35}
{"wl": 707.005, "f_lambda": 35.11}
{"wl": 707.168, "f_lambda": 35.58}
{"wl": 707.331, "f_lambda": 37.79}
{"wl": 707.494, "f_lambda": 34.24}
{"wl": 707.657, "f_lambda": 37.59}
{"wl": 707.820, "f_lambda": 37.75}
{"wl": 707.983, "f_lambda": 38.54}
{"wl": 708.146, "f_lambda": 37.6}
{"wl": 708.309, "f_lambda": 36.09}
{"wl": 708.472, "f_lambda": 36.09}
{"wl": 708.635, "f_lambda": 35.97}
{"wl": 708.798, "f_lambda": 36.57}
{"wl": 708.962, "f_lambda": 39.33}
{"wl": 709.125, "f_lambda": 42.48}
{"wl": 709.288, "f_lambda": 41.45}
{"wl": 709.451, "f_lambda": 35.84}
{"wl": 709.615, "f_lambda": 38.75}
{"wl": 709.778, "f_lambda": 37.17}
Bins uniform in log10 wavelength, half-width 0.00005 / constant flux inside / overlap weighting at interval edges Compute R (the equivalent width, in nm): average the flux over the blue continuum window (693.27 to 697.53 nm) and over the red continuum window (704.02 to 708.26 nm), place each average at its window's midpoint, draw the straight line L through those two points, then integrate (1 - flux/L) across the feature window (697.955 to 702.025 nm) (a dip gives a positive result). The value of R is 0.61 nm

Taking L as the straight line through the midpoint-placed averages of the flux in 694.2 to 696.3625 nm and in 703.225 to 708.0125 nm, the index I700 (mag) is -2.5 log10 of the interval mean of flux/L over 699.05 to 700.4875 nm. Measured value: 0.26 mag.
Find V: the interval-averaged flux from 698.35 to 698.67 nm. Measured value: 33.2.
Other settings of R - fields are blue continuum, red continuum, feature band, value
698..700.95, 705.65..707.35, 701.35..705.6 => -0.28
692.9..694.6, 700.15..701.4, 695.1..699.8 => -0.07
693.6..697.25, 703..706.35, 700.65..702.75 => 0.14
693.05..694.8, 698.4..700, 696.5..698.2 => -0.22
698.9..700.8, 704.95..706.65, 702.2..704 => -0.03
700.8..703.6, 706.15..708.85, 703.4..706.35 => -0.12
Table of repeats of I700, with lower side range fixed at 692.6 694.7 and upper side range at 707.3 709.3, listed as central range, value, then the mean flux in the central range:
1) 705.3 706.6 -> 0.00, 37.6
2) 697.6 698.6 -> 0.09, 34.6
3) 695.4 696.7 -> 0.00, 37.6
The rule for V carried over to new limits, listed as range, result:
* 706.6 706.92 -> 34.5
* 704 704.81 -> 37.2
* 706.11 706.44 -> 36.4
